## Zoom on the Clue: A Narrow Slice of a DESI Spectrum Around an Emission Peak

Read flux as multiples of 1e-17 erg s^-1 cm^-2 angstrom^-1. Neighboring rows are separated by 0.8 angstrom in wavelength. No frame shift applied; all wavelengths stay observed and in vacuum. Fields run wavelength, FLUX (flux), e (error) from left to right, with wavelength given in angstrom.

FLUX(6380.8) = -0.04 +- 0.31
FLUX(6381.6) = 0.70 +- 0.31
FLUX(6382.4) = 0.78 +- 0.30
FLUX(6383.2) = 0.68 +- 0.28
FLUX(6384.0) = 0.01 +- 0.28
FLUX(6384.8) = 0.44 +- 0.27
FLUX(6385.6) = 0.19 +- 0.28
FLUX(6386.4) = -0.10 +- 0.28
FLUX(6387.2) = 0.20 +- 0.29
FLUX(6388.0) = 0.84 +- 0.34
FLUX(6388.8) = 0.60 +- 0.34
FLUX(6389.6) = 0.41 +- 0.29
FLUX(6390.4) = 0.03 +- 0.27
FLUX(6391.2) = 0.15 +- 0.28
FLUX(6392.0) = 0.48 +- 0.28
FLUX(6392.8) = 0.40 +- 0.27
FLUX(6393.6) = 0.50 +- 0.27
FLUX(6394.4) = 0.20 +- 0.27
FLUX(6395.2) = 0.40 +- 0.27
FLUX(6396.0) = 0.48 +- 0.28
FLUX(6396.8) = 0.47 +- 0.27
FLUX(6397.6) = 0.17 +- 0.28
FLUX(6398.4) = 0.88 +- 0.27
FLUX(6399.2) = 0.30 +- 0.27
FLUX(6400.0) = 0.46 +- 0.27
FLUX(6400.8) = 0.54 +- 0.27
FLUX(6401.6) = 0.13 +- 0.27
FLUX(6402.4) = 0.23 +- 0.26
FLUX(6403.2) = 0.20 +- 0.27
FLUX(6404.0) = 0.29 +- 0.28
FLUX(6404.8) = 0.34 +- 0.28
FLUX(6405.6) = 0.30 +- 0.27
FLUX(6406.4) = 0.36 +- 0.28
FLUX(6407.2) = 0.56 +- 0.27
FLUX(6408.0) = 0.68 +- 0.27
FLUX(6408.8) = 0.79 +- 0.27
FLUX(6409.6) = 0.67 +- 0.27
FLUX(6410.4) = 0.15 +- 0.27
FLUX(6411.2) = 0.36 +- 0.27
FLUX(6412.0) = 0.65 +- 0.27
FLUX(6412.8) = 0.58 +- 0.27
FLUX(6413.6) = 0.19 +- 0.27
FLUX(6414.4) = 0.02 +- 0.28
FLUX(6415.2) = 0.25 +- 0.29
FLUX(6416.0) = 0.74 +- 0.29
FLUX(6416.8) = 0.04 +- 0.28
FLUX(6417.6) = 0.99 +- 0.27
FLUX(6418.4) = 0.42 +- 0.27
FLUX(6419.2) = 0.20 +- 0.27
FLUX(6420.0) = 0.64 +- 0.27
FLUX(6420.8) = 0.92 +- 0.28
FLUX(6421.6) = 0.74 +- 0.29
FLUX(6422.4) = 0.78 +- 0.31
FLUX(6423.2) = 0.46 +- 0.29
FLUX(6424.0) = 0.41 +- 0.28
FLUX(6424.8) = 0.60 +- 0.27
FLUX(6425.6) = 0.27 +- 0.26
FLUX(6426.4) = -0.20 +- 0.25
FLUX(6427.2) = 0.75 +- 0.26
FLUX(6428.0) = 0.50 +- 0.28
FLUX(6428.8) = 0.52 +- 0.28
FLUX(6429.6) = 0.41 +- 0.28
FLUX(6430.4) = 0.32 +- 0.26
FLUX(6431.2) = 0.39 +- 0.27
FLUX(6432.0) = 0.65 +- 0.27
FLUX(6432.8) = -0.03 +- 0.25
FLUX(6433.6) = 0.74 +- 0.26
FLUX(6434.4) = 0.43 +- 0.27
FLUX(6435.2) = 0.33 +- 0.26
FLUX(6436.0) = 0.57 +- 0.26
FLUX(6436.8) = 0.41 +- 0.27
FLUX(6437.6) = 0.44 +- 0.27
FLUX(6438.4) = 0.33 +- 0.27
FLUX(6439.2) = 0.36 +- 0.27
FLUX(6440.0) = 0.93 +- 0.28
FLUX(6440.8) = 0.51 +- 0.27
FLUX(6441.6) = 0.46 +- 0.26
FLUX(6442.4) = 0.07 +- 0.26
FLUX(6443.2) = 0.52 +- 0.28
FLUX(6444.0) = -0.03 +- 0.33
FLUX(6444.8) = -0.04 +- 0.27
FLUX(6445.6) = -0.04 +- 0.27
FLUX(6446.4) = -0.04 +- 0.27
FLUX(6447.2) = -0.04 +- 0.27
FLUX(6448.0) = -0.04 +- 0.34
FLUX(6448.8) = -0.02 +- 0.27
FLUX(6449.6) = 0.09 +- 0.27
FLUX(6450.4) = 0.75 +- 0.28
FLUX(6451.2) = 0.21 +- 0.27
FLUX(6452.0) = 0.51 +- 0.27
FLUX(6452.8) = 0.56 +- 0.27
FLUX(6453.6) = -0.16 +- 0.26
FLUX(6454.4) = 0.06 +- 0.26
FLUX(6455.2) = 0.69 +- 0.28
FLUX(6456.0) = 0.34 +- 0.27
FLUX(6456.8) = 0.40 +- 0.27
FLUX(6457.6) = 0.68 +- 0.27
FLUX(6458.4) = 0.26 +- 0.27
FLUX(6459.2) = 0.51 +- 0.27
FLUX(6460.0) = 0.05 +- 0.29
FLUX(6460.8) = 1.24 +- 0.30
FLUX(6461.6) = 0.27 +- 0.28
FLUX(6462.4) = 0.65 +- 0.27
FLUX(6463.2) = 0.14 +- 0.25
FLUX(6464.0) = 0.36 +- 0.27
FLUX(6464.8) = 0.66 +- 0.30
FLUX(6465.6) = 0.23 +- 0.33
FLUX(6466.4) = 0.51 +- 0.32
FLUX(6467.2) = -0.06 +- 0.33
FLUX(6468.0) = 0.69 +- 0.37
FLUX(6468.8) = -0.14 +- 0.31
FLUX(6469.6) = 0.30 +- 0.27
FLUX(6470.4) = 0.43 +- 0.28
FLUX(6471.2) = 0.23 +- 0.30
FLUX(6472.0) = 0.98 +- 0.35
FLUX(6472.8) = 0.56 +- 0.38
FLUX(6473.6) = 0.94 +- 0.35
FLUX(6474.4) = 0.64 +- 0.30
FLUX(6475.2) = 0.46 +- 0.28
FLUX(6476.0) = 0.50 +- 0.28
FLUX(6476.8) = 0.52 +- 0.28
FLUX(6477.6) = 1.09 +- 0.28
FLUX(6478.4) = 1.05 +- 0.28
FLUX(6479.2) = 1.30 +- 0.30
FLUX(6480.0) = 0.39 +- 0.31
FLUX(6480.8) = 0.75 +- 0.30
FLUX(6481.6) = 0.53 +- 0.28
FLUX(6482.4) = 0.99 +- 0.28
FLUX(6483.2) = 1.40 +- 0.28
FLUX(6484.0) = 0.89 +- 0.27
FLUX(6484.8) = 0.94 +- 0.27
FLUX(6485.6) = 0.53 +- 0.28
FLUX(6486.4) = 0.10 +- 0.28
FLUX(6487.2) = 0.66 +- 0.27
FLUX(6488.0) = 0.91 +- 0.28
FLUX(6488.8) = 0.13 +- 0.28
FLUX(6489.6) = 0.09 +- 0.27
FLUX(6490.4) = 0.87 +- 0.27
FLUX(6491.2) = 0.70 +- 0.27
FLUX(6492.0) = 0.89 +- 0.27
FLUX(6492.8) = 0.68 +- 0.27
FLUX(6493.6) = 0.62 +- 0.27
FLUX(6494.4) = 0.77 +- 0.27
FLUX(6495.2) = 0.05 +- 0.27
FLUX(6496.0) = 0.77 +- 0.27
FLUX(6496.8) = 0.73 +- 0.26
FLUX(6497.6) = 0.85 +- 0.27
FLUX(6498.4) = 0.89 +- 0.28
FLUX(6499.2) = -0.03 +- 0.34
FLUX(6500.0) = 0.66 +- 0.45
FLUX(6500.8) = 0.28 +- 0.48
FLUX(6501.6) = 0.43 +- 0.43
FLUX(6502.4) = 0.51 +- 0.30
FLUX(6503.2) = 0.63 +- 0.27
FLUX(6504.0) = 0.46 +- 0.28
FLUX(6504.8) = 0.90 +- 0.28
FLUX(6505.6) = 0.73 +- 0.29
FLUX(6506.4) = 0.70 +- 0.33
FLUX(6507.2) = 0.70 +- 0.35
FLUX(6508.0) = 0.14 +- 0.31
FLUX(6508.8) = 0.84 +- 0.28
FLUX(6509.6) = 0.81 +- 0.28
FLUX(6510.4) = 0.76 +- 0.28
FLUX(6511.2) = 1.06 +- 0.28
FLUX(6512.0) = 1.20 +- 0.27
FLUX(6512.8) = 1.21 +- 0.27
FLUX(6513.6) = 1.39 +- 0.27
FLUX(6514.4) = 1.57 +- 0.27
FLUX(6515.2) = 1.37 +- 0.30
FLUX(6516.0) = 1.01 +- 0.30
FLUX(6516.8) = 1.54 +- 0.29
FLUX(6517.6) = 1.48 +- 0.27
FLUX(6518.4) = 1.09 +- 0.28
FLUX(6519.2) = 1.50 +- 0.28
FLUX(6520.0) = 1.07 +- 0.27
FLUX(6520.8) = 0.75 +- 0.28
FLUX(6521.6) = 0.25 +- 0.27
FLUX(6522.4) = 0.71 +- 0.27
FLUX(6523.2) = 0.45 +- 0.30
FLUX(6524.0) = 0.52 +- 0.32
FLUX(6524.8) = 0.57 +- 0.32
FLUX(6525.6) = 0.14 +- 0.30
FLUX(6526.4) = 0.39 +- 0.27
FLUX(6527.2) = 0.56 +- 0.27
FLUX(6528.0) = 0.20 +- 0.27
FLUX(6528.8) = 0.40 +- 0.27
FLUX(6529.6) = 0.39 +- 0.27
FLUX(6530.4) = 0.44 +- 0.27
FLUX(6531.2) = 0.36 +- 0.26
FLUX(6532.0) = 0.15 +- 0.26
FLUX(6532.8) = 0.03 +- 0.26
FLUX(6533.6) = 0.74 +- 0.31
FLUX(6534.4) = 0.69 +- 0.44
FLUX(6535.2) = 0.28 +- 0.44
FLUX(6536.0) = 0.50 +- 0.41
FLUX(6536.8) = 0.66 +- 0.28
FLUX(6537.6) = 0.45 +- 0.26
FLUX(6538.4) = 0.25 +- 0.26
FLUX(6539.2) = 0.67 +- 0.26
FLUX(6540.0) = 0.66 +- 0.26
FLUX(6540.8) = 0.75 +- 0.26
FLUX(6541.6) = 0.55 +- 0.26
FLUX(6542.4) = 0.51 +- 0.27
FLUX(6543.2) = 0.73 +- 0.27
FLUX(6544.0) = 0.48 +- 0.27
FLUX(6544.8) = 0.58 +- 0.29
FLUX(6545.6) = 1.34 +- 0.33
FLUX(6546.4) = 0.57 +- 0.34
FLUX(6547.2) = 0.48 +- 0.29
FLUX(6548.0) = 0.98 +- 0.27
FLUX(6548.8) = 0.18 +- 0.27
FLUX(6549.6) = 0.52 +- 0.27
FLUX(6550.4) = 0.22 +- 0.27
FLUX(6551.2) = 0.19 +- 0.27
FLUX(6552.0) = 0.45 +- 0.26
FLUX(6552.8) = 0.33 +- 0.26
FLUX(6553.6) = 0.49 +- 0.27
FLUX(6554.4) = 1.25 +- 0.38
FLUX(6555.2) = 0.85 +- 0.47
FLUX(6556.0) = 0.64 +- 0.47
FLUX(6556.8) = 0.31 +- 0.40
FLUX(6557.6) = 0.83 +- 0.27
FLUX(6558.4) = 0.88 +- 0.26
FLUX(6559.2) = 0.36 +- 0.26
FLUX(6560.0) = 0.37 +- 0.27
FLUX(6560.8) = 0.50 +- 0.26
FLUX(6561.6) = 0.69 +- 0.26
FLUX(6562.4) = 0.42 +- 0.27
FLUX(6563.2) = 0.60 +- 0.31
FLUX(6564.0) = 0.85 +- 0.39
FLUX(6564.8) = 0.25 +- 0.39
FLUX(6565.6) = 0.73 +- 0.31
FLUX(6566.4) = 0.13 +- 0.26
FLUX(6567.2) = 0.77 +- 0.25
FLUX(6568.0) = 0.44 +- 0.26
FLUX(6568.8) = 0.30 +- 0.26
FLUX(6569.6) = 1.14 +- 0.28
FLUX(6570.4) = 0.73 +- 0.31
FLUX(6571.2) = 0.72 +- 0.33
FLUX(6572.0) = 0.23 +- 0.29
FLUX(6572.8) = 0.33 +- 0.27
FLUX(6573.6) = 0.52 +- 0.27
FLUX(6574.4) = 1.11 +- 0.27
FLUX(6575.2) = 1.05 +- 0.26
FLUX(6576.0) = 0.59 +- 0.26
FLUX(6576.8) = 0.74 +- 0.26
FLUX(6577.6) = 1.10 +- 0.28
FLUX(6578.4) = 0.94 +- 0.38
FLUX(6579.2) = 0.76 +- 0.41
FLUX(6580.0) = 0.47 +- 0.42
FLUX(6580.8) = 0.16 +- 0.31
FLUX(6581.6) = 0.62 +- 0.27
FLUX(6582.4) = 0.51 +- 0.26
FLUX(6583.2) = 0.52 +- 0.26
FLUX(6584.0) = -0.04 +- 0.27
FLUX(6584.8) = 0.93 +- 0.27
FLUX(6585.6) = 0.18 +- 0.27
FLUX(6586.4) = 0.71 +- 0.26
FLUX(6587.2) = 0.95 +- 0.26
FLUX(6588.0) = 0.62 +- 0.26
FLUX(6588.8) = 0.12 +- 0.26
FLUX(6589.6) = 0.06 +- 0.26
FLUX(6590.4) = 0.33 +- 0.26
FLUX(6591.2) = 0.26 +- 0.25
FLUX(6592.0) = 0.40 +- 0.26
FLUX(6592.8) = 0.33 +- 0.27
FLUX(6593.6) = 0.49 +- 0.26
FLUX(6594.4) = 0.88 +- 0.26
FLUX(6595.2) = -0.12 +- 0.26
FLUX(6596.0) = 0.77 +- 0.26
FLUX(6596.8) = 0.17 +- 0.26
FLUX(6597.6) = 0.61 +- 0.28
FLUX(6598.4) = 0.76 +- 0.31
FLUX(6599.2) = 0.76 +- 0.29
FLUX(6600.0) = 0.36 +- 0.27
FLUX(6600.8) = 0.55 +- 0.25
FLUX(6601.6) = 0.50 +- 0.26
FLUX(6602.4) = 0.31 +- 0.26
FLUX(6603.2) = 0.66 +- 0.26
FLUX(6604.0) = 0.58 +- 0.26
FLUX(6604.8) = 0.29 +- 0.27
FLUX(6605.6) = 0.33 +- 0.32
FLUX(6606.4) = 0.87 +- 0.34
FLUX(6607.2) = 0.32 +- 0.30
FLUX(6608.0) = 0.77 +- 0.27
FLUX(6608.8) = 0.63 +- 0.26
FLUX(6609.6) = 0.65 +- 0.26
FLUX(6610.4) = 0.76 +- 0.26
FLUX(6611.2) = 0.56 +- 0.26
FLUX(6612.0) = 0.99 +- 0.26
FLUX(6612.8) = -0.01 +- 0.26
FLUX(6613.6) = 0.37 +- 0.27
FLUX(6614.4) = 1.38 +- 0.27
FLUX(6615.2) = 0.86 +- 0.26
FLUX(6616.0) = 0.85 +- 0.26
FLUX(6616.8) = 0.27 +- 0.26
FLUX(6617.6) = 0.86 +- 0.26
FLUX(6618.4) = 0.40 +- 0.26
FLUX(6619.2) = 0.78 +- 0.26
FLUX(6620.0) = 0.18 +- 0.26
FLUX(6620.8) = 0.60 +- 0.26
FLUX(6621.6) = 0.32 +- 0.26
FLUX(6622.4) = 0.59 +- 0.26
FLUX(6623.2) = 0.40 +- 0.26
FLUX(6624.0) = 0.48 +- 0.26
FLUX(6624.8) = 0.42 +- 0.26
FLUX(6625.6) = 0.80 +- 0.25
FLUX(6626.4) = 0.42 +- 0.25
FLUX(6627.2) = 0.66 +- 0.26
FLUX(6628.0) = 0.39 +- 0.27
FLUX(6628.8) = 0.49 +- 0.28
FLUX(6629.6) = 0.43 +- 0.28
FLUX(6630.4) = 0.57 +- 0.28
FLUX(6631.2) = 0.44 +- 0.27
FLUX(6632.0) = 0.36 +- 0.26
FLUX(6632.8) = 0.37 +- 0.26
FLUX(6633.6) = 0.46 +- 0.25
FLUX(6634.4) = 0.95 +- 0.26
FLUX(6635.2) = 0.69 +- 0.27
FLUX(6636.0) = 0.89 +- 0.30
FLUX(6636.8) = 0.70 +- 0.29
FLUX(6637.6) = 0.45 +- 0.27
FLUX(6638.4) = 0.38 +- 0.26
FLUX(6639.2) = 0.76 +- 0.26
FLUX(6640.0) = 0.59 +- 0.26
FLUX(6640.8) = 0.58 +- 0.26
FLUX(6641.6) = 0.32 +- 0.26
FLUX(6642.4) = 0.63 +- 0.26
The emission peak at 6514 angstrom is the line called [O II] 3727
